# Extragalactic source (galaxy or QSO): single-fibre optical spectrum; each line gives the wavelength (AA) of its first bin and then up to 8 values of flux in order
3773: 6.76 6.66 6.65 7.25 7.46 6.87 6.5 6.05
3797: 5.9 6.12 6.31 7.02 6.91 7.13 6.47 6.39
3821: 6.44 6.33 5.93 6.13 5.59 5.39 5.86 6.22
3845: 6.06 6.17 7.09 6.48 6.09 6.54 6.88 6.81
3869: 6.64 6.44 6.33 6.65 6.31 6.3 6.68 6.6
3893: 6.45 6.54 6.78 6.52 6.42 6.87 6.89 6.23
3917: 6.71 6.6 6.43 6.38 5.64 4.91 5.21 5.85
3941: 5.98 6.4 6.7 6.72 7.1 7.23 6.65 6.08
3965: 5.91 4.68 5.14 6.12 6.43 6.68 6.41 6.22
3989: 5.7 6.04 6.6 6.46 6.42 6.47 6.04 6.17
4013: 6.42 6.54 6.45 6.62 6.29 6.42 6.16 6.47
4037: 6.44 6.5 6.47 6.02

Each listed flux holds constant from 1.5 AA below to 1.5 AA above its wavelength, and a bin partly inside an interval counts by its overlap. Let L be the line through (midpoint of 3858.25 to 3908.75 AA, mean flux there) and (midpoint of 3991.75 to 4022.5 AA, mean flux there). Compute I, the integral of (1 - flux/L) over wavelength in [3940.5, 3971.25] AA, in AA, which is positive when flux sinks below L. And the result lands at 0.8 AA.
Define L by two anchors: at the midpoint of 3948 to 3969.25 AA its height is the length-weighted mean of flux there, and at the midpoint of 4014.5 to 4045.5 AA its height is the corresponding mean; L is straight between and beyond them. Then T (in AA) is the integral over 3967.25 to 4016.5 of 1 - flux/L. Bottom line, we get 1.8 AA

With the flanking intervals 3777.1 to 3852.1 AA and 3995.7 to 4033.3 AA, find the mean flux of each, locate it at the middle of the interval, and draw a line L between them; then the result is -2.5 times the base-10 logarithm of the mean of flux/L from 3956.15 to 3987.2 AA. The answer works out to 0.053 mag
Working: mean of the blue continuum 6.41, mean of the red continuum 6.38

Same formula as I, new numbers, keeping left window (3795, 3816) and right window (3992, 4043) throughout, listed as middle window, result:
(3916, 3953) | 1.7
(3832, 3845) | 1.4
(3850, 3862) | -0.1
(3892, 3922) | -0.6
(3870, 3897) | 0.0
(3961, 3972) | 1.7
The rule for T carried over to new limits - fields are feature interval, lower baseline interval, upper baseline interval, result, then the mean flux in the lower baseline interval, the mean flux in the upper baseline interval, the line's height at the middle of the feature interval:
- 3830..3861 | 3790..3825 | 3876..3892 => 1.6 AA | 6.47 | 6.5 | 6.48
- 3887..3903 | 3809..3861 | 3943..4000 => -0.8 AA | 6.27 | 6.28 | 6.27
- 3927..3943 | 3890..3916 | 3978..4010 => 2.3 AA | 6.59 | 6.3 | 6.49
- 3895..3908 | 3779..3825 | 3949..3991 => -0.5 AA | 6.61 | 6.21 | 6.38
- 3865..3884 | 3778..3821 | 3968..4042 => 0.0 AA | 6.64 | 6.27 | 6.5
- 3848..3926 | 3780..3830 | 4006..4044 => -0.8 AA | 6.56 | 6.39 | 6.49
